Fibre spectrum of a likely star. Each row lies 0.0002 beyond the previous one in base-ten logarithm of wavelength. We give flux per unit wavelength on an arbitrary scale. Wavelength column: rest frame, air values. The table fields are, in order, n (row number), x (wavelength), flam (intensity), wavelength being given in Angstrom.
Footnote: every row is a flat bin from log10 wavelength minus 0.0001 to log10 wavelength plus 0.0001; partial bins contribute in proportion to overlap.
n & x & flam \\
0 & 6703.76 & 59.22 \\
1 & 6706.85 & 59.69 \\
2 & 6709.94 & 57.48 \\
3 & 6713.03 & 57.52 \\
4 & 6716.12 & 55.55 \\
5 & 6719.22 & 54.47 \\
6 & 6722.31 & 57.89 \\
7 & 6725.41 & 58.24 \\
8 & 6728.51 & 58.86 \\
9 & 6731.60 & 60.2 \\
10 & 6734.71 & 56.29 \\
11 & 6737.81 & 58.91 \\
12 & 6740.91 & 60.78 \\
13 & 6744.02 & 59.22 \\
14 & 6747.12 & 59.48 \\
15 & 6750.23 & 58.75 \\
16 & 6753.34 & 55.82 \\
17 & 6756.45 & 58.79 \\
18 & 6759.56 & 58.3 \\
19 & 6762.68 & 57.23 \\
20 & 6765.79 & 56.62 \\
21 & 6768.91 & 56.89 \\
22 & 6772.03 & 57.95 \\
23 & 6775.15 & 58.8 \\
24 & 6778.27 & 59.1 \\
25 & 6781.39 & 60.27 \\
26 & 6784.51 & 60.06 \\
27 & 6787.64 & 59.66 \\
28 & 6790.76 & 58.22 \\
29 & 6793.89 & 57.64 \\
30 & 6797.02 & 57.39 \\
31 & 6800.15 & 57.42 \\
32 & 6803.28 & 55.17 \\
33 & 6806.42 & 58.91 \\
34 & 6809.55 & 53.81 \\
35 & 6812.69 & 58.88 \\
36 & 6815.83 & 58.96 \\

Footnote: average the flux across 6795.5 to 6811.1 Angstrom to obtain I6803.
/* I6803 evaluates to 56.5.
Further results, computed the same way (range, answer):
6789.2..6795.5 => 57.9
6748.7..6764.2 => 57.8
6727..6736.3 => 58.5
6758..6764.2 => 57.7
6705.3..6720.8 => 56.9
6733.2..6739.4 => 57.7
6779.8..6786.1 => 60.2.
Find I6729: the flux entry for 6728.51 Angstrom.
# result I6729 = 58.86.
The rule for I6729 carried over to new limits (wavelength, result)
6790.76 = 58.22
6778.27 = 59.1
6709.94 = 57.48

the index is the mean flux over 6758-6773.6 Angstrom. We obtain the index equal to 57.4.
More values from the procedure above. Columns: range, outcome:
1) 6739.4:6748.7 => 59.8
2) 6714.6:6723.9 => 56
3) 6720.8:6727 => 58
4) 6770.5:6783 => 59.1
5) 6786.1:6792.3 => 59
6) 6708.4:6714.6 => 57.5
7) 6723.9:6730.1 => 58.6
